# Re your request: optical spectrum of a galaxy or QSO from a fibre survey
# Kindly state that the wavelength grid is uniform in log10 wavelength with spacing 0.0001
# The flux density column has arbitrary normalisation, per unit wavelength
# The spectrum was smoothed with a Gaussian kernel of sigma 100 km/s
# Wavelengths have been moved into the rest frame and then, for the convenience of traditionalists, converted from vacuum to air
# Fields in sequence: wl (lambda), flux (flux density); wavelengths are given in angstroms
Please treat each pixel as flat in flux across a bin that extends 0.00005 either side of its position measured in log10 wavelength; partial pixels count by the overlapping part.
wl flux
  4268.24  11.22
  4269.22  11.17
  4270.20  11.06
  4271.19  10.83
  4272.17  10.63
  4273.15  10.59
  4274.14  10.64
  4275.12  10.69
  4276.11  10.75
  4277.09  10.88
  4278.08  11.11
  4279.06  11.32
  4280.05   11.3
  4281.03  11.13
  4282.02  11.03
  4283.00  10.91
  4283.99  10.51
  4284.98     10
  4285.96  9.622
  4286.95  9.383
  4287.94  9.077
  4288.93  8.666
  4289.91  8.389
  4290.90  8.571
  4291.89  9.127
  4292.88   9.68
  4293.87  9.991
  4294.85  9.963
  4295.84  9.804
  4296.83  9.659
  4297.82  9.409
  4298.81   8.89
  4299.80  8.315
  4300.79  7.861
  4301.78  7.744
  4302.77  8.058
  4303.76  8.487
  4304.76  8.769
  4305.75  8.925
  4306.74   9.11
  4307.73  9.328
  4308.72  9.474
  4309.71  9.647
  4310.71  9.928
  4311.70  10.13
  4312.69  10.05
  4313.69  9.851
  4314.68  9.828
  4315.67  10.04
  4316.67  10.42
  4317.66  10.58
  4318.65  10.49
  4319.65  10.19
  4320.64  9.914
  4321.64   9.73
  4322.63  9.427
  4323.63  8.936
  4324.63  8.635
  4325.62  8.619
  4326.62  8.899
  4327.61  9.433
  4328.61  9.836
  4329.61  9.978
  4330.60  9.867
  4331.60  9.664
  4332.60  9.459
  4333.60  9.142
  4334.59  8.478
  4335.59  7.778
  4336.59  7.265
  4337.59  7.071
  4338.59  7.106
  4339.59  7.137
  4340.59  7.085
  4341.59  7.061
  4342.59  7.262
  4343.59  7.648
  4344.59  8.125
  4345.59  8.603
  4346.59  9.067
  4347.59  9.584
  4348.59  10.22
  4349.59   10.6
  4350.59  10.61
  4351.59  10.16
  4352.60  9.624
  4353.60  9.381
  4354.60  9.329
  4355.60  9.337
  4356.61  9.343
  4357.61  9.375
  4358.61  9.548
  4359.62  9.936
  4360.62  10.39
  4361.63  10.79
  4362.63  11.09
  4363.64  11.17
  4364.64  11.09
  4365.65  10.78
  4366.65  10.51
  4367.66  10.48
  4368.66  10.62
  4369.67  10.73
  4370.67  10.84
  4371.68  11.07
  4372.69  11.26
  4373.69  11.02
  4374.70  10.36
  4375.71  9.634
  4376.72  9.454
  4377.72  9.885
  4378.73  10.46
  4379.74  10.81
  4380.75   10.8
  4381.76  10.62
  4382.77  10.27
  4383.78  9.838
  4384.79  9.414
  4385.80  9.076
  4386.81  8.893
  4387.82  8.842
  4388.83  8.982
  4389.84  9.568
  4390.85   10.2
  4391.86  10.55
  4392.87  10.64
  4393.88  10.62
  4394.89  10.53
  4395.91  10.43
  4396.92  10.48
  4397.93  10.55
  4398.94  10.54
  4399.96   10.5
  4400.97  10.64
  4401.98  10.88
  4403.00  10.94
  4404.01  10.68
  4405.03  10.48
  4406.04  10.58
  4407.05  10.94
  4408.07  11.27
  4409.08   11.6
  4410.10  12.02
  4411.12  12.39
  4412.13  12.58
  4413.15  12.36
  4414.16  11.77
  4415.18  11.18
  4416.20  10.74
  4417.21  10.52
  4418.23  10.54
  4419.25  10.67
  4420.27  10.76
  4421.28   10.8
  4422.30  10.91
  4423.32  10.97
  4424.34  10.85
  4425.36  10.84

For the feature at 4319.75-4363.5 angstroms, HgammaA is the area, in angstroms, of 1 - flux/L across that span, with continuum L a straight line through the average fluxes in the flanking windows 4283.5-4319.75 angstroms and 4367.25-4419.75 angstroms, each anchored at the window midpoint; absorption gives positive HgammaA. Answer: 3.6 angstroms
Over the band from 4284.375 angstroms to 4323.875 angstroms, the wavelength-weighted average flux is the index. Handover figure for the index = 9.39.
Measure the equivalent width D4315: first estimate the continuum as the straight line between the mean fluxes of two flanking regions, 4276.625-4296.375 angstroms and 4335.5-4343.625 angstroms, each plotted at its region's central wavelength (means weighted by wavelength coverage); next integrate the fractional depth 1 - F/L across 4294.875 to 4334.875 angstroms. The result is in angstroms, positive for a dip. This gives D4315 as -4.4 angstroms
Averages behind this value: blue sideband 10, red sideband 7.22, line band 9.39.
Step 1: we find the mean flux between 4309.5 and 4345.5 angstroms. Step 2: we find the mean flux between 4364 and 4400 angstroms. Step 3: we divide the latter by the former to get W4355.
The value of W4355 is 1.1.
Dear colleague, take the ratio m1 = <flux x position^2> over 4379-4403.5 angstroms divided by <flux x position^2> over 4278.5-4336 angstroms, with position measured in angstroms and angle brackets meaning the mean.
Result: 1.11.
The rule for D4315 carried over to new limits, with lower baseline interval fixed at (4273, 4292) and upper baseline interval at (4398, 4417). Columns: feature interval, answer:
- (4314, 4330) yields 1.3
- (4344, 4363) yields 1.8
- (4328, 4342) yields 3.0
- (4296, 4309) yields 2.0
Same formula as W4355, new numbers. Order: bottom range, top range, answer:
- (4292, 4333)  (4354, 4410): 1.10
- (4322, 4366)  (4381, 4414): 1.15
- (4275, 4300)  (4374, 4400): 1.01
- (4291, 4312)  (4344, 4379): 1.11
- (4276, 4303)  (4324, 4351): 0.90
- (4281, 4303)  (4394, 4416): 1.19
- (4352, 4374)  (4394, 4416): 1.07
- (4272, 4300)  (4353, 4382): 1.03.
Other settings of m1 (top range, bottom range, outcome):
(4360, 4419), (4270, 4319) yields 1.13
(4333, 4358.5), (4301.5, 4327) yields 0.93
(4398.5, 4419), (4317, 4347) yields 1.32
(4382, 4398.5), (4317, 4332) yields 1.07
